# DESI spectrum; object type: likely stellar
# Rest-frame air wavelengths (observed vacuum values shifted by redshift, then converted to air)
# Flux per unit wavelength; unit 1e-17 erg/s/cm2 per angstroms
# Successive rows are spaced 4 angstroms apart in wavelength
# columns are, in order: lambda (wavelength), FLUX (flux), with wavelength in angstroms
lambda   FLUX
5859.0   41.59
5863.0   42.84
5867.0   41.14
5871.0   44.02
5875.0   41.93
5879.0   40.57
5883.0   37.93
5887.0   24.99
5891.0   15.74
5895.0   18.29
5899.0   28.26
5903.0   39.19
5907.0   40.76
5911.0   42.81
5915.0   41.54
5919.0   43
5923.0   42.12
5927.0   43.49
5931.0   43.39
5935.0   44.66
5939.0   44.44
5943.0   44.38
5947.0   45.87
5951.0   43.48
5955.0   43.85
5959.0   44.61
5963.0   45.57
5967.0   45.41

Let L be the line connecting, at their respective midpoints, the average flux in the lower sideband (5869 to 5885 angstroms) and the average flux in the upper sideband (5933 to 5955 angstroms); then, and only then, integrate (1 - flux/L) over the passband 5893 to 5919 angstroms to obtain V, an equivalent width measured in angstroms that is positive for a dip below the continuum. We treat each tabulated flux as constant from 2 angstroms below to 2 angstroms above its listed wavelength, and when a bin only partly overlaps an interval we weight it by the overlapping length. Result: 4.2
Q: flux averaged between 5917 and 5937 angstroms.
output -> 43.3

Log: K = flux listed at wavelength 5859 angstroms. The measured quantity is 41.59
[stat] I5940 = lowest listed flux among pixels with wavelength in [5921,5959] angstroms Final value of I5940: 42.12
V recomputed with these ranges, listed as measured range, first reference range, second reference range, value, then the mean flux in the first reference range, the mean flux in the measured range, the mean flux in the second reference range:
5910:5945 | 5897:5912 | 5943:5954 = -1.89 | 37.4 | 43.3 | 44.5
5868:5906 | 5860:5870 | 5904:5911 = 8.10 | 42.2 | 32.8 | 41.1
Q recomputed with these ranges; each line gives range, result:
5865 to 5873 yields 42.6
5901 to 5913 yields 40.9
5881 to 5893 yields 26.2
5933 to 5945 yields 44.5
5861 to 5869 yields 42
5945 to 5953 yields 44.7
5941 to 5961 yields 44.4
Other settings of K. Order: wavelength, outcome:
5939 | 44.44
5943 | 44.38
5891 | 15.74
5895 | 18.29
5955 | 43.85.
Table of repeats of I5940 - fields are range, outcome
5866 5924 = 15.74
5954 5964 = 43.85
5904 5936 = 40.76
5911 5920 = 41.54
